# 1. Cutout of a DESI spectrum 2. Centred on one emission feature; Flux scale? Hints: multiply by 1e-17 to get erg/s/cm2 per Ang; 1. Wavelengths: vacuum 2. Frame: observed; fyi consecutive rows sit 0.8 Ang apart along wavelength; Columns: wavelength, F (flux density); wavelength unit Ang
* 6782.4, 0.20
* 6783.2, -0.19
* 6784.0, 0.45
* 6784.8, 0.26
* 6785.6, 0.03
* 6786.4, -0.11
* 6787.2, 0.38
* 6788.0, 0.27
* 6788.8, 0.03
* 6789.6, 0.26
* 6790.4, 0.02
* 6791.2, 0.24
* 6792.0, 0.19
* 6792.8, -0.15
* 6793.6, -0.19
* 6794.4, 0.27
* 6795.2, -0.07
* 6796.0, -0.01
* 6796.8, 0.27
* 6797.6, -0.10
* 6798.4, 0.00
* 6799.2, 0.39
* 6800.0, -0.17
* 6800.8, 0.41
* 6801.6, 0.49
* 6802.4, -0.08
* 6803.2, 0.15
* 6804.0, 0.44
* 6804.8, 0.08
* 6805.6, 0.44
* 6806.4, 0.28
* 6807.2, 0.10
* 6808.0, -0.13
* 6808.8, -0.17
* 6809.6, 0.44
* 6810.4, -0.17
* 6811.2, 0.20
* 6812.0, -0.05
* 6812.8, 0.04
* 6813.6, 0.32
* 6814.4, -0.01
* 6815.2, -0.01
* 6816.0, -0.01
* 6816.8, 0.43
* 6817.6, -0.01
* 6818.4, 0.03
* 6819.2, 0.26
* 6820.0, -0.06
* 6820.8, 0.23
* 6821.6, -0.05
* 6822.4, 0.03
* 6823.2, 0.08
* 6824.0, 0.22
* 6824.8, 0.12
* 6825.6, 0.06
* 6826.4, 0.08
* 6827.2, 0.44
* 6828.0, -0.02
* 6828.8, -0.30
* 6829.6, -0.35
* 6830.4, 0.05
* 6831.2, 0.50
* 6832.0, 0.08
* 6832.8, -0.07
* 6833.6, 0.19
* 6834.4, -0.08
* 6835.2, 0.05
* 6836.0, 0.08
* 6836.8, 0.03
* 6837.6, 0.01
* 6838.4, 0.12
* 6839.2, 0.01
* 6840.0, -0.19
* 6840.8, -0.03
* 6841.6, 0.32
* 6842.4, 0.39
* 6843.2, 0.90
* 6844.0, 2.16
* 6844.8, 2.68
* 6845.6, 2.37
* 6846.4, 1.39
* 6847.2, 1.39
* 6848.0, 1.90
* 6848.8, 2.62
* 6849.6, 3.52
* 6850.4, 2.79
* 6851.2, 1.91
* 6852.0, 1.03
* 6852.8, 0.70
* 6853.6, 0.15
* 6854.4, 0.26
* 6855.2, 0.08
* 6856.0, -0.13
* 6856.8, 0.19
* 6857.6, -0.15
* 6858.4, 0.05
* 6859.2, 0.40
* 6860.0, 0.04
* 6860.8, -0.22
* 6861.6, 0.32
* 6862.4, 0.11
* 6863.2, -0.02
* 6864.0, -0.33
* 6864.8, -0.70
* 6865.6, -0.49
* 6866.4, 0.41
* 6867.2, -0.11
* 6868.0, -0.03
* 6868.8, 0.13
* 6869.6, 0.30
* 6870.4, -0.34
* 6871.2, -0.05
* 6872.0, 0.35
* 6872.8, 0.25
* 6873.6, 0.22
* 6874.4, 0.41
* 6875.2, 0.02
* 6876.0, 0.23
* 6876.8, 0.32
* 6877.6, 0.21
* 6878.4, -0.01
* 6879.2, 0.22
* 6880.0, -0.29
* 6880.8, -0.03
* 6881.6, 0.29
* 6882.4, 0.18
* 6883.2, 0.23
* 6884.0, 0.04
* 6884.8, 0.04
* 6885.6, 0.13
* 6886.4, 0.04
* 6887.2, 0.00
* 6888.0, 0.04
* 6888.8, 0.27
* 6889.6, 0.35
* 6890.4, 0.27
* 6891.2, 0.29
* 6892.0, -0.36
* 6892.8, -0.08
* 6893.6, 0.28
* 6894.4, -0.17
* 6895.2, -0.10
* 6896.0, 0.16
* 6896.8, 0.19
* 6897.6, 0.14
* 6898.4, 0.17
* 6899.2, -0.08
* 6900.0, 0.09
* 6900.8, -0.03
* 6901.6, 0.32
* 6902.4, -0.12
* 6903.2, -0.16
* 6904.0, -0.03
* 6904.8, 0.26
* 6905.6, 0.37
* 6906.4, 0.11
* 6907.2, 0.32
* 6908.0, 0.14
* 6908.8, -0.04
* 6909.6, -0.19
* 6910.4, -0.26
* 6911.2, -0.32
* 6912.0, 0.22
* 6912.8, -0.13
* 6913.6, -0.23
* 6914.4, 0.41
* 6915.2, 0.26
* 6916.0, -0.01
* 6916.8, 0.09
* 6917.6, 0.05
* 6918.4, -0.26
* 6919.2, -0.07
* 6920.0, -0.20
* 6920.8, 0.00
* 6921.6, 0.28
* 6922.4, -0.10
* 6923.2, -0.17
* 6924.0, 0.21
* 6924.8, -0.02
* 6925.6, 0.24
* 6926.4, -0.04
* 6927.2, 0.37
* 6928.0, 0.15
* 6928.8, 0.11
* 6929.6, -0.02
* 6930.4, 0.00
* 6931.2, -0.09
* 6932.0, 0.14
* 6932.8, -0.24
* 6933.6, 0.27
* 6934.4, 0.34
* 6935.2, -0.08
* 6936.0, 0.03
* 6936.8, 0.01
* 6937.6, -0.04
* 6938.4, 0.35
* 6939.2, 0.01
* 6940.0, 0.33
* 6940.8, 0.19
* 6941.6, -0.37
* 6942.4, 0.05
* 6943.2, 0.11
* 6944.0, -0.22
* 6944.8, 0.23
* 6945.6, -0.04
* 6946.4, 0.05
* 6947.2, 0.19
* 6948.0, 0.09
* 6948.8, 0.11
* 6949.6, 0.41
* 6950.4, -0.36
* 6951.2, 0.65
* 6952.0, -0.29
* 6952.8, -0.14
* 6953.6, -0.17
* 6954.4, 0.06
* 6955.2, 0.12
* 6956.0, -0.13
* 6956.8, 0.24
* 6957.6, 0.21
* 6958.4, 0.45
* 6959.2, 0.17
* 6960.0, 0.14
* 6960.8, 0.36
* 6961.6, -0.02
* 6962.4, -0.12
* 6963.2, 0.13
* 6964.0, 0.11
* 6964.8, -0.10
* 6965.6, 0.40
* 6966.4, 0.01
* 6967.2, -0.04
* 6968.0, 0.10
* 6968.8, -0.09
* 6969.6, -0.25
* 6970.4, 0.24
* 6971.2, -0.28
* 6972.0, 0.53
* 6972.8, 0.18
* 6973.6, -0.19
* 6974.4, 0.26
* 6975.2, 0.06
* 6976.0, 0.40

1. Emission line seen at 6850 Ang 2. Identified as [O II] 3727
